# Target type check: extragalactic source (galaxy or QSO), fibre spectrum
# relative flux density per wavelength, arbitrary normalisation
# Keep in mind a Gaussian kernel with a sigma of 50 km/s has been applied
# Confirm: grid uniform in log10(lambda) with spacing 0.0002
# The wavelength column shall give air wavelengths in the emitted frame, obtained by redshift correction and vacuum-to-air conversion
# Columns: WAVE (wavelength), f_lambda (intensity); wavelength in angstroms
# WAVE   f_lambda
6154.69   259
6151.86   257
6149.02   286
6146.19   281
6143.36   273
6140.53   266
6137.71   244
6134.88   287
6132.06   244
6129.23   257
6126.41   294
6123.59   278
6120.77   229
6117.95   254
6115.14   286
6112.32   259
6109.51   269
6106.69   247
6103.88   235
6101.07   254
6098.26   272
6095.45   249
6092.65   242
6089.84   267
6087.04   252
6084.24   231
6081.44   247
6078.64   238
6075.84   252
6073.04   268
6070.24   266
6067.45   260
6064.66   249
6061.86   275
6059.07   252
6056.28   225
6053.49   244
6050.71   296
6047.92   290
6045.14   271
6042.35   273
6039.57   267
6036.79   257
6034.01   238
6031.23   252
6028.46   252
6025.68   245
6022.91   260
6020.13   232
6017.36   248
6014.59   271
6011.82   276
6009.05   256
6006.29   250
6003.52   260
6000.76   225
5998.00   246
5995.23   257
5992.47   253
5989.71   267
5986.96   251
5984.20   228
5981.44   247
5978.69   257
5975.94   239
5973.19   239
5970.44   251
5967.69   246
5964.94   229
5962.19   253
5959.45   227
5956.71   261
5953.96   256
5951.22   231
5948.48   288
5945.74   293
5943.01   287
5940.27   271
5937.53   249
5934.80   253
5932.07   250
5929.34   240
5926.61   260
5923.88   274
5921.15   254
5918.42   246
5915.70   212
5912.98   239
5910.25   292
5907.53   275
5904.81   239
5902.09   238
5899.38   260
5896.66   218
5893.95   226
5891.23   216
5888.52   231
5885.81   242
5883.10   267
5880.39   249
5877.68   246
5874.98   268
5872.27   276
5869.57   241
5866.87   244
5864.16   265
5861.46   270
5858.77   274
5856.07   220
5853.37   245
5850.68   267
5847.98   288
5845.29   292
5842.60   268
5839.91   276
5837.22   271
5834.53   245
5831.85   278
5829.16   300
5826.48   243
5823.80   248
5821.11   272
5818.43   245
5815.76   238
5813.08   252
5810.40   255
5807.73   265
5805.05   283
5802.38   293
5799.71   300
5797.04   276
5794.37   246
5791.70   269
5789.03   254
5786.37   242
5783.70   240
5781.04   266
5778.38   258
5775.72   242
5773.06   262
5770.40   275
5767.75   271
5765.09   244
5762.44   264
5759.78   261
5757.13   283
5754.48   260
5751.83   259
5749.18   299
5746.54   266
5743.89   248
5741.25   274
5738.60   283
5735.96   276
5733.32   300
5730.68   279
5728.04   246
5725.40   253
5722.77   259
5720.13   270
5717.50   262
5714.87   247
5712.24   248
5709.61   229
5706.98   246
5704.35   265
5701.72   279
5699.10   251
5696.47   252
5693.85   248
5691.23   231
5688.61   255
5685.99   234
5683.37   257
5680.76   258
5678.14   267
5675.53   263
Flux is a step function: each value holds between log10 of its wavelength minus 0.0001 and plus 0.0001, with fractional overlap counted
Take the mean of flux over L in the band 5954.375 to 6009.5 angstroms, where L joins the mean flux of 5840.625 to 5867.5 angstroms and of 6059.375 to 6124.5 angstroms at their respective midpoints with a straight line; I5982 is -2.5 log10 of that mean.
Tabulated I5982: 0.05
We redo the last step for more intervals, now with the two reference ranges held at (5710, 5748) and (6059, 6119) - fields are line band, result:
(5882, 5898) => 0.12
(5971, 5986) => 0.07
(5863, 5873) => 0.03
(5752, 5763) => -0.01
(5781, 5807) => -0.02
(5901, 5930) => 0.03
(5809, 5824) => 0.04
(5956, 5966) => 0.07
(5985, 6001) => 0.03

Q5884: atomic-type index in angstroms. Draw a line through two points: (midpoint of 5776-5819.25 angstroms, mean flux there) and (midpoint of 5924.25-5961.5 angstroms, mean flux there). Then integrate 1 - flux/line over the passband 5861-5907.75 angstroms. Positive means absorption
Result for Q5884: 2.3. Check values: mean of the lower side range 261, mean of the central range 247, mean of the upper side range 259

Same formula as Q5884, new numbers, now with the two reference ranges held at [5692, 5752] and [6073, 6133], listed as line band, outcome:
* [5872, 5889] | 0.4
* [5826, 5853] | -1.3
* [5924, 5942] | 0.2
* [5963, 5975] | 0.8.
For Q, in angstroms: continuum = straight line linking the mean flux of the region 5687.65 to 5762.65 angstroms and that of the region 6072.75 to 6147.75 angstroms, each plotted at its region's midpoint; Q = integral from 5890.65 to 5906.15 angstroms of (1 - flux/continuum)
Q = 1.58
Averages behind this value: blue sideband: 262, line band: 234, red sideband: 258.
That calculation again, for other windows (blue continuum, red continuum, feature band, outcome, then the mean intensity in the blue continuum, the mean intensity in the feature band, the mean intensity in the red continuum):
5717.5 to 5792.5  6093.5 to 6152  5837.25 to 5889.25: 0.8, 264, 260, 263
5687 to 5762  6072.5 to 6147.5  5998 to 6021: 0.6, 262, 252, 258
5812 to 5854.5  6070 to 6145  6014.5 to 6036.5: 0.9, 264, 249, 258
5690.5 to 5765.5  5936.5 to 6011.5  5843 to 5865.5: -0.7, 262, 265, 253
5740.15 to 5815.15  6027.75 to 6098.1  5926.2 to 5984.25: 1.5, 264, 253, 257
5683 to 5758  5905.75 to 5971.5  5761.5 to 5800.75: -0.2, 261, 260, 256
